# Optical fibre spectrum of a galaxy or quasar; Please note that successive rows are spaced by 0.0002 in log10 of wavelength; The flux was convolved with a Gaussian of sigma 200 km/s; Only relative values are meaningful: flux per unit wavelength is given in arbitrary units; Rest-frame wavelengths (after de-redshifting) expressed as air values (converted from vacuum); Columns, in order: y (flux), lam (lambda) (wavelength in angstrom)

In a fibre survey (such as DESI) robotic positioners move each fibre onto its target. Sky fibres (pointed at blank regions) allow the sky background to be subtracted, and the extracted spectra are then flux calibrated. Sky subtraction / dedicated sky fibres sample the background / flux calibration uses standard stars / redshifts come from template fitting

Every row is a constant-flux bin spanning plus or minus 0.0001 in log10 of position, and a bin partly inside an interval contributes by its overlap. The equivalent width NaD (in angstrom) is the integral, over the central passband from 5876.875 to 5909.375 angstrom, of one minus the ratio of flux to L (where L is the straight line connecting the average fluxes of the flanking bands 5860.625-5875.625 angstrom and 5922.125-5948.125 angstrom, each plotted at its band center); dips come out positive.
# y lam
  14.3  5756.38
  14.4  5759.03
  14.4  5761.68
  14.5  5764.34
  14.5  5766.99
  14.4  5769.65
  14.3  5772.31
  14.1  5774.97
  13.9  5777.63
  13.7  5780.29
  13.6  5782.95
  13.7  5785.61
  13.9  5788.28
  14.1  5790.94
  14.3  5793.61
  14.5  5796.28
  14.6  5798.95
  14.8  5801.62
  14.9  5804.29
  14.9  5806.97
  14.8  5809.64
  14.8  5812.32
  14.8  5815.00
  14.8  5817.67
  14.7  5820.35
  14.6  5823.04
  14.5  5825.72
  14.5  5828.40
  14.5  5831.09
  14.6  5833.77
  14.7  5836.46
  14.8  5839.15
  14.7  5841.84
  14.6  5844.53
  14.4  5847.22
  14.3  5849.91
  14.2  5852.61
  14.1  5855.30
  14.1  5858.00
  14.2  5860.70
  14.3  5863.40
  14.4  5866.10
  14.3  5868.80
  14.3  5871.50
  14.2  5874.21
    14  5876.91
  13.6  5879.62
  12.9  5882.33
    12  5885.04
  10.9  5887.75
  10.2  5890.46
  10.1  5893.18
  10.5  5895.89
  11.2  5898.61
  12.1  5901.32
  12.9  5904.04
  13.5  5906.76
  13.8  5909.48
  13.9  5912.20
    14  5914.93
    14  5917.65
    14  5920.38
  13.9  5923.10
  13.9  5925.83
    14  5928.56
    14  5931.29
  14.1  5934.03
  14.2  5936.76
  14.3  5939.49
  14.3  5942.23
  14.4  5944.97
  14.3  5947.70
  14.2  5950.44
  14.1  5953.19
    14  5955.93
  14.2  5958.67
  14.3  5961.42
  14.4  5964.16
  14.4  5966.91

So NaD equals 5.2 angstrom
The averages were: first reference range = 14.3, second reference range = 14.1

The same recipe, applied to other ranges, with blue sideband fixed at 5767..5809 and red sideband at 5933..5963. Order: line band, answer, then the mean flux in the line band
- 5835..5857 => -0.3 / 14.5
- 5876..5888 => 1.2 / 12.8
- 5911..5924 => 0.2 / 14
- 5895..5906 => 1.9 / 11.8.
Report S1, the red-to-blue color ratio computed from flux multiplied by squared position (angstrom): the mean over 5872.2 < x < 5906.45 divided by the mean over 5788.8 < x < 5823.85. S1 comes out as 0.85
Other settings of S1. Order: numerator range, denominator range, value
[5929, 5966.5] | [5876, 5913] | 1.19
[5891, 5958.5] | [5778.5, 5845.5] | 0.97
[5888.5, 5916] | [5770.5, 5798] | 0.90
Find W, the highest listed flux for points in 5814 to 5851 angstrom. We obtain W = 14.8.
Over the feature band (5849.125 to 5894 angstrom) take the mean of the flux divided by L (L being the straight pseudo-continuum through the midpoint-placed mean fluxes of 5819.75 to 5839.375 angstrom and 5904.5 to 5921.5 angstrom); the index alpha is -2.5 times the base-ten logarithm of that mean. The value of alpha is 0.07 mag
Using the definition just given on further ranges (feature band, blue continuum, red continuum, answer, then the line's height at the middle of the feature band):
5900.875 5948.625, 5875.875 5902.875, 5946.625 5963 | -0.068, 13.1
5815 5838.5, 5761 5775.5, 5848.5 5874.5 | -0.025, 14.3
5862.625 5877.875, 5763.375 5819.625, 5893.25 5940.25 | -0.042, 13.7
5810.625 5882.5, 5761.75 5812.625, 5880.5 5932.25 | -0.067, 13.5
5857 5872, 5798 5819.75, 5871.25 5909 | -0.095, 13.1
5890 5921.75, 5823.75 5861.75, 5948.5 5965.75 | 0.139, 14.3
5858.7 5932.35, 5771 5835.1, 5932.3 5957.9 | 0.089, 14.3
